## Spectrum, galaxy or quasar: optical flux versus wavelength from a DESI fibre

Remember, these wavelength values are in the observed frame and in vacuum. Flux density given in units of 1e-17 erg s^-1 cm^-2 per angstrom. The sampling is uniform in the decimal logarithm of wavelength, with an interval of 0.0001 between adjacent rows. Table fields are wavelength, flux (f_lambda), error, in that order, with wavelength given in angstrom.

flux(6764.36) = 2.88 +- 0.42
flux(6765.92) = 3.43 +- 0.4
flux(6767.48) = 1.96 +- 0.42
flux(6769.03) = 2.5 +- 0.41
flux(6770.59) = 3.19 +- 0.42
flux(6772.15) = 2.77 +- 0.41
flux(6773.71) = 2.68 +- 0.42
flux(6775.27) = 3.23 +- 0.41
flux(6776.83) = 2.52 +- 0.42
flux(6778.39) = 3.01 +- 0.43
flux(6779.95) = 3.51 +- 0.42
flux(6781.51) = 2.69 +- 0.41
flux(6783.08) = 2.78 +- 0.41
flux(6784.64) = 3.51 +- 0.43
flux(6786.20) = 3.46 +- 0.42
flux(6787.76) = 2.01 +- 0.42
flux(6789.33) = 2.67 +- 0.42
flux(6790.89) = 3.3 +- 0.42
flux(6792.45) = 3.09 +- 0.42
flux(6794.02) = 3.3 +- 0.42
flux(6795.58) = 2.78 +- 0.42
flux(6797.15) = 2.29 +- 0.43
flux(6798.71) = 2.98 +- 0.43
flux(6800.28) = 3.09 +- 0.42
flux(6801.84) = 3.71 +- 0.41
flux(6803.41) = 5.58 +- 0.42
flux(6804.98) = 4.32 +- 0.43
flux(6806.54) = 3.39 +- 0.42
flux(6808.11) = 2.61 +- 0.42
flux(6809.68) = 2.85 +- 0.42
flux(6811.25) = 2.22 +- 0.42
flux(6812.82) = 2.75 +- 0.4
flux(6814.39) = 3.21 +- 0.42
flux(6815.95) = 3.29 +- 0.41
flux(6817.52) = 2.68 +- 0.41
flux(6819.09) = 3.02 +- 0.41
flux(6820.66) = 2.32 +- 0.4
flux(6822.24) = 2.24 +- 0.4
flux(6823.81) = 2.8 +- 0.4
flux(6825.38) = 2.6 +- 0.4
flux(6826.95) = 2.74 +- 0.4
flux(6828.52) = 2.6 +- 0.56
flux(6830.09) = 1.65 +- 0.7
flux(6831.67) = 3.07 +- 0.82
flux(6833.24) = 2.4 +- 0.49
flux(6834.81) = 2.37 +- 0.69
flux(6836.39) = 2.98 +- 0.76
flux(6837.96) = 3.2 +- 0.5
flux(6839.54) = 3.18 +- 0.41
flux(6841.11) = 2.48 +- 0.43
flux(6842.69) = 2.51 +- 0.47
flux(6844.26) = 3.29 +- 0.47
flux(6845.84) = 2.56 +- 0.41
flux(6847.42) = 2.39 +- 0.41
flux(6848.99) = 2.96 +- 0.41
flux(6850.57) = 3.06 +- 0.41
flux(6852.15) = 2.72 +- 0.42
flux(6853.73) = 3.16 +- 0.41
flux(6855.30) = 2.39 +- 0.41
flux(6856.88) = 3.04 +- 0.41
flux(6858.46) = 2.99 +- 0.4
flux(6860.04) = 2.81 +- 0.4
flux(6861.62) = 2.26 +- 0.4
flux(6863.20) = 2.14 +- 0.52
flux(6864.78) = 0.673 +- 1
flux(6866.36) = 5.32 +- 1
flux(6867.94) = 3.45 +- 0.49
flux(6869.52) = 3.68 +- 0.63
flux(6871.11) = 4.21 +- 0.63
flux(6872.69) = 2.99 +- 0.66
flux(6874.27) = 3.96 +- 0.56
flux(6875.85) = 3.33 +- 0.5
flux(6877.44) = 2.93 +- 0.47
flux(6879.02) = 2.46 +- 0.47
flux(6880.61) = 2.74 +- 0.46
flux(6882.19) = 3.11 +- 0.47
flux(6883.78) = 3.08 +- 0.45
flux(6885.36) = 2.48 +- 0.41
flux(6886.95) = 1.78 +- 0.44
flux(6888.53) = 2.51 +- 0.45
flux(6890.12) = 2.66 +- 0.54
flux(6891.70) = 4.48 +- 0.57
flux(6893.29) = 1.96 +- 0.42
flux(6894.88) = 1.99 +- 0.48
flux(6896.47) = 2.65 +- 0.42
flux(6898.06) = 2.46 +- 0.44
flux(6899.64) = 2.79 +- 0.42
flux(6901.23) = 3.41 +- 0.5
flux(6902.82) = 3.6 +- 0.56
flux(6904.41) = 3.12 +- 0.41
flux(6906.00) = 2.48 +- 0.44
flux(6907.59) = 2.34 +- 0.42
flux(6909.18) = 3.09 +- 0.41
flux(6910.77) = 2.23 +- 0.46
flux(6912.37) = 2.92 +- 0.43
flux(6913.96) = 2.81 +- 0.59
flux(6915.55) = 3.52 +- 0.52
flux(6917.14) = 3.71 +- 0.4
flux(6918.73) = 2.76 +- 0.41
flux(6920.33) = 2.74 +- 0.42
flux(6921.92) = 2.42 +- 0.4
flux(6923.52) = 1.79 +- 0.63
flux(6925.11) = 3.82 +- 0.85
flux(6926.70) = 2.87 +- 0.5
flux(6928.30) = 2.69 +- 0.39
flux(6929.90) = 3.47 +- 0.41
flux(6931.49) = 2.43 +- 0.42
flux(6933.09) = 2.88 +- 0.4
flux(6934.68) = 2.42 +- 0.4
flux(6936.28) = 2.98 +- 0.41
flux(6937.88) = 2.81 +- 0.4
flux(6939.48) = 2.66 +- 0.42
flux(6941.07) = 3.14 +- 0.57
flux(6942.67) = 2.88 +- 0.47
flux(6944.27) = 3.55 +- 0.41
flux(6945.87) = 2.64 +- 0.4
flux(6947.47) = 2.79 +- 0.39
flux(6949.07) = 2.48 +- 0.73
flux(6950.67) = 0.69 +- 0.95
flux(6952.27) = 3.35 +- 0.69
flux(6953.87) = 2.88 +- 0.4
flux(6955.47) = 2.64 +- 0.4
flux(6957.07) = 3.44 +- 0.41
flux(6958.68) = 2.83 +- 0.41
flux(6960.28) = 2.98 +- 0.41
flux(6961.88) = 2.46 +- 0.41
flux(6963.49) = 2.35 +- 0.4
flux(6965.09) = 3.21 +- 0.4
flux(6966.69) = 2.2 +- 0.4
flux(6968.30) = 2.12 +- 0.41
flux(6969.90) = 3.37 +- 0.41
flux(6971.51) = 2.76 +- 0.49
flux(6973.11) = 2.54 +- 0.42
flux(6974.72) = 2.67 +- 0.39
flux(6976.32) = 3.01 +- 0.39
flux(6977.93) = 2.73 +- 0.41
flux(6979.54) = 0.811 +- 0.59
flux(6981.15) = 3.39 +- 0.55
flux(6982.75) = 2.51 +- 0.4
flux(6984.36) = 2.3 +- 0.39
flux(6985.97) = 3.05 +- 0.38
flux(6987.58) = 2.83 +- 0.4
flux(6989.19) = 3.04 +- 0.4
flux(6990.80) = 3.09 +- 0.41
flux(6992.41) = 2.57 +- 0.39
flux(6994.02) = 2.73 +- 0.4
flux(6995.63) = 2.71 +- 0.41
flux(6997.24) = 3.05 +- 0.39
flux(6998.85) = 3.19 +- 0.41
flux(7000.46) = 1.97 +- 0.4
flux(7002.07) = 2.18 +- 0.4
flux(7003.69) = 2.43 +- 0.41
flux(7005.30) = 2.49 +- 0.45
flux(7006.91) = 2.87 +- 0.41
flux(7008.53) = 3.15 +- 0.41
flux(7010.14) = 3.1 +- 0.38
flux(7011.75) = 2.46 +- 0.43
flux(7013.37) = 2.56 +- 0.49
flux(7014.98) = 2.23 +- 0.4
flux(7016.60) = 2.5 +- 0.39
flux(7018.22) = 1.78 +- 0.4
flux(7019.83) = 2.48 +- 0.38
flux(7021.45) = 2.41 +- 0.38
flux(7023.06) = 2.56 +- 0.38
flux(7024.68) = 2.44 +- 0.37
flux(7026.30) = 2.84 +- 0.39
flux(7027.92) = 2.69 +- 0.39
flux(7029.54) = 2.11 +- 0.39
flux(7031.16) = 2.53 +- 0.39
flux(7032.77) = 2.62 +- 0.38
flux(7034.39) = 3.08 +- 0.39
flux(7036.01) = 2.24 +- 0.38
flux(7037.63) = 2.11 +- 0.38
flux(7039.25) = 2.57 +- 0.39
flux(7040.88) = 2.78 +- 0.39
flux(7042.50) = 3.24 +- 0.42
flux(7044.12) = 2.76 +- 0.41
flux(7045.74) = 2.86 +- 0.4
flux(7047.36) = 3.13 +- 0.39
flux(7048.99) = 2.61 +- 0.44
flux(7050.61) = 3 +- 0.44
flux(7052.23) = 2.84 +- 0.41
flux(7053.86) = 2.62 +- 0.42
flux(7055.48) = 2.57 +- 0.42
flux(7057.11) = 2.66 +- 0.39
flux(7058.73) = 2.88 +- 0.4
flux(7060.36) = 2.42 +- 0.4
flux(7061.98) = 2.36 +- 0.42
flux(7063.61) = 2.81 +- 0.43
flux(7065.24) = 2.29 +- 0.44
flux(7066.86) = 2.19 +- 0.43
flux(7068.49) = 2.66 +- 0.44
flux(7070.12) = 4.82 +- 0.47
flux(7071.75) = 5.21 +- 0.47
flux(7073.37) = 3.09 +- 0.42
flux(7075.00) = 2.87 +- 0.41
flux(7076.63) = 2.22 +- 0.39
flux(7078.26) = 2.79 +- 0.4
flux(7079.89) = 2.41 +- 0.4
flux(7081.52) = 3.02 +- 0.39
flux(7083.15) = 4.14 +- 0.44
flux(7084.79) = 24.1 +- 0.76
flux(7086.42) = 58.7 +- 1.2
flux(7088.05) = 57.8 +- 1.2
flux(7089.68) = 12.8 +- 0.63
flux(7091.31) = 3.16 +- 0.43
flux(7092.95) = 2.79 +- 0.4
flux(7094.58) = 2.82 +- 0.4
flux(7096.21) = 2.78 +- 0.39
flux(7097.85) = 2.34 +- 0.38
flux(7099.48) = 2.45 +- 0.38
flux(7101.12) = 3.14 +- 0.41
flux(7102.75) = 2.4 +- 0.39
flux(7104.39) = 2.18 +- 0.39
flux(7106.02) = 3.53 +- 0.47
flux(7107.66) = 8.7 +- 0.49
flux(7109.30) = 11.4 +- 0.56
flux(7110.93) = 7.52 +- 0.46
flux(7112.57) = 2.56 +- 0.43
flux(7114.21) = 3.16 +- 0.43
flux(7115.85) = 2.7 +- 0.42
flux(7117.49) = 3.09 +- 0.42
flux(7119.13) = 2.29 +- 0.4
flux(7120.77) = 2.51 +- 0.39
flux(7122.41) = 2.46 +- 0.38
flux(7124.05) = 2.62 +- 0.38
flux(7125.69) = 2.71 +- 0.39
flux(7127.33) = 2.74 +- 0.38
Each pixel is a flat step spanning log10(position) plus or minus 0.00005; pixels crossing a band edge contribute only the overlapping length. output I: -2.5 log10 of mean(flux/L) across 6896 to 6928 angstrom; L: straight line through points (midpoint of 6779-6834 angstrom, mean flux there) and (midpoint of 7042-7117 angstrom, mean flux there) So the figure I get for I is 0.43 mag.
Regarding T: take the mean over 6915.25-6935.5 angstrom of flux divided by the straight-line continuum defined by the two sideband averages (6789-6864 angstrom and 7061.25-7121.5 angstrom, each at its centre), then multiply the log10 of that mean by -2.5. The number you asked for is 0.49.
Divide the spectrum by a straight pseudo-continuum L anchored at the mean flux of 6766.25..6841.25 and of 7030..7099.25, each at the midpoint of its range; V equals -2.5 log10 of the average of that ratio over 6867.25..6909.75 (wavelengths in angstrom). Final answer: 0.32 mag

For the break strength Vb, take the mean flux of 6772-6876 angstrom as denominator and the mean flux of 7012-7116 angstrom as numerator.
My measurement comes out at 1.8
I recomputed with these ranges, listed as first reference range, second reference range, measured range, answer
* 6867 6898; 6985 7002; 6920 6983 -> 0.06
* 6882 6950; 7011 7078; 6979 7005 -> 0.05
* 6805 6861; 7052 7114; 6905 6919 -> 0.40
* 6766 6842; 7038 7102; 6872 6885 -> 0.27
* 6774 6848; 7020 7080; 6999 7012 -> 0.07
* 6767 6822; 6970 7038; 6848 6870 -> 0.00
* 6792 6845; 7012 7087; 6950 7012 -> 0.40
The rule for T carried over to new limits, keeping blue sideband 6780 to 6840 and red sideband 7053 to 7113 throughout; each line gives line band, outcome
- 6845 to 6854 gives 0.269 mag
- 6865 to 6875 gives 0.040 mag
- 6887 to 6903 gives 0.473 mag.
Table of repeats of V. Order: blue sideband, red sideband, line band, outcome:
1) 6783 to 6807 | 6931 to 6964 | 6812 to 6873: 0.10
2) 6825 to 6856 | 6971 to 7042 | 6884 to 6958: -0.05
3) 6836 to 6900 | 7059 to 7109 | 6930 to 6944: 0.49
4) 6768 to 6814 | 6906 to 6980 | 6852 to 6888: -0.02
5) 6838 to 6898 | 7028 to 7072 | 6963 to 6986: 0.09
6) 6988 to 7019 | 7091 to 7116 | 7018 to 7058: 0.18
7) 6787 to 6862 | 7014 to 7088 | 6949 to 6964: 0.49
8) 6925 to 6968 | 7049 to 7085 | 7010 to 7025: 0.31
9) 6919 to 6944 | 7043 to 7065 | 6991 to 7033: 0.08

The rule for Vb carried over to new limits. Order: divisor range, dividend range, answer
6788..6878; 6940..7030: 0.90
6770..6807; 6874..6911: 0.89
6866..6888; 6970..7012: 0.84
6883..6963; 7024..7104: 2.05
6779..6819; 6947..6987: 0.84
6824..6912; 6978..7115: 1.65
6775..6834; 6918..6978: 0.93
